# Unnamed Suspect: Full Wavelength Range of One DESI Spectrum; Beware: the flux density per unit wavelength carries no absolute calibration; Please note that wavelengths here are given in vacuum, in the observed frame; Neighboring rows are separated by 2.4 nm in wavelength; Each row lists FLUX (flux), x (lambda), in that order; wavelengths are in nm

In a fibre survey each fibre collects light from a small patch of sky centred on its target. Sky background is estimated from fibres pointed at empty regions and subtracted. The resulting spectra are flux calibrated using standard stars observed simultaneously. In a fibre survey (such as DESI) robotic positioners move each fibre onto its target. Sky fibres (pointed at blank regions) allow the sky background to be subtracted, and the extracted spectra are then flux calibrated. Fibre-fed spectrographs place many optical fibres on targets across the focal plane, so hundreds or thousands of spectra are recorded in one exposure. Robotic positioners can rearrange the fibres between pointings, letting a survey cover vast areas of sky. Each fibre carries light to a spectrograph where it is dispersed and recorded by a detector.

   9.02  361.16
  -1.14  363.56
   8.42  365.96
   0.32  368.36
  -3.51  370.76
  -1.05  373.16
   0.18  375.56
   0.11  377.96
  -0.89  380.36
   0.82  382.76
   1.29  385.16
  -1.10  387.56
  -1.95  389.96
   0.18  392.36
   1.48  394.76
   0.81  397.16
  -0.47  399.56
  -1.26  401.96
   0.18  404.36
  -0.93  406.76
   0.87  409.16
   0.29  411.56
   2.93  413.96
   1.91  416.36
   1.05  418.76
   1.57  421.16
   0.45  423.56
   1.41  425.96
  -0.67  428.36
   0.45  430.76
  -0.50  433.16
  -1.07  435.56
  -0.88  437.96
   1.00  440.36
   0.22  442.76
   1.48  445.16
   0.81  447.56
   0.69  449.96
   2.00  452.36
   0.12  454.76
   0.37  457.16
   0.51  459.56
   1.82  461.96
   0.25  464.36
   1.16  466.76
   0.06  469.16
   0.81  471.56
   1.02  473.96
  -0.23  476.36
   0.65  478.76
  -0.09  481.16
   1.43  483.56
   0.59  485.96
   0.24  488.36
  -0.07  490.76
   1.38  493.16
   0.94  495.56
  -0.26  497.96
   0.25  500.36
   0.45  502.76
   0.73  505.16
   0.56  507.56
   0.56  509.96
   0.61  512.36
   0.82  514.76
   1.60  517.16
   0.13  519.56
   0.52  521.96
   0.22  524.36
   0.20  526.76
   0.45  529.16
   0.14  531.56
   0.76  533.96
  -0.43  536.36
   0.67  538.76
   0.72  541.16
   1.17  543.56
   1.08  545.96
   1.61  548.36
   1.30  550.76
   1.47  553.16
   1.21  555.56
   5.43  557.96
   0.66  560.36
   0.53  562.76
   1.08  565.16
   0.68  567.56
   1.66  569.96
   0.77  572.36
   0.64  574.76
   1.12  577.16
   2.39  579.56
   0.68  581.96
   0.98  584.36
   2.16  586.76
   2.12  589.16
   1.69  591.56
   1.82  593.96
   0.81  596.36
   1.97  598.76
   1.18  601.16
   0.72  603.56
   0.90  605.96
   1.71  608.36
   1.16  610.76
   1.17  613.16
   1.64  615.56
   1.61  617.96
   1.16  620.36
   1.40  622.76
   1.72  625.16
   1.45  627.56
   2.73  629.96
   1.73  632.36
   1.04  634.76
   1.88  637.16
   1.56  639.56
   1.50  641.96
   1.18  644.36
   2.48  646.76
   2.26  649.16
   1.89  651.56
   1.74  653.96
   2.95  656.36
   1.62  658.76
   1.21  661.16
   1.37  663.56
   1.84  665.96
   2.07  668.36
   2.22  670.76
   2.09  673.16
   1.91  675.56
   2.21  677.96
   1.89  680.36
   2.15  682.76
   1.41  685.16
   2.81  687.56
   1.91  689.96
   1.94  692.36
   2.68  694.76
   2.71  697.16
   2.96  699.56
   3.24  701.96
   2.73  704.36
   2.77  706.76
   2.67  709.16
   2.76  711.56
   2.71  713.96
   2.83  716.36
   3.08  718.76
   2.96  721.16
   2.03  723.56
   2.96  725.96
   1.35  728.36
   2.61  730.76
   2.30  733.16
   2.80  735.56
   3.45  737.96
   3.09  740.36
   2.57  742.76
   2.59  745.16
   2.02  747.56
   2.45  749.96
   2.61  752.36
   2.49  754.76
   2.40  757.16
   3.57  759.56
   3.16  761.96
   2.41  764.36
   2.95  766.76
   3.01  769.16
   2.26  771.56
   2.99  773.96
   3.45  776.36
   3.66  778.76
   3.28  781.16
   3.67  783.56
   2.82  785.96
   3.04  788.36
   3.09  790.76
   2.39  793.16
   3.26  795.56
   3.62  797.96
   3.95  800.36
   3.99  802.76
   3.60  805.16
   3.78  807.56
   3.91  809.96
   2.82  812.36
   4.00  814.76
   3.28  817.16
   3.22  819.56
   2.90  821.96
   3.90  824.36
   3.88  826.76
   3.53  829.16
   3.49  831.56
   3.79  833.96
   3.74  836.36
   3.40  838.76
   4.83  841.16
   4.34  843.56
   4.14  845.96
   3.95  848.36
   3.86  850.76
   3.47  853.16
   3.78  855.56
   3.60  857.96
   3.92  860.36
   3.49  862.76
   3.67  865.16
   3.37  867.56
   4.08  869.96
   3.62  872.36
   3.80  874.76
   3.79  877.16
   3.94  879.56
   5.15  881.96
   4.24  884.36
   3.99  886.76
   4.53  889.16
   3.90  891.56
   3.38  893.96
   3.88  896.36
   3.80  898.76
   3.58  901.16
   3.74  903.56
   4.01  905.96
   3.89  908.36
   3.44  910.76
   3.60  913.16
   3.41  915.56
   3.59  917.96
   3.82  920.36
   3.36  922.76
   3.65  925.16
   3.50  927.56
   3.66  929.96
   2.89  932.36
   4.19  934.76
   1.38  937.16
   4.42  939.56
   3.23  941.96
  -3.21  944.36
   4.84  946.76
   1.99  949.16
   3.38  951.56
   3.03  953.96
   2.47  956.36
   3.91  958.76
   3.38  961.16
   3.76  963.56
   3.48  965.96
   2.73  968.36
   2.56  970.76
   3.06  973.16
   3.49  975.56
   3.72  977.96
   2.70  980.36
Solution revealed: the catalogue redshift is 0.74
